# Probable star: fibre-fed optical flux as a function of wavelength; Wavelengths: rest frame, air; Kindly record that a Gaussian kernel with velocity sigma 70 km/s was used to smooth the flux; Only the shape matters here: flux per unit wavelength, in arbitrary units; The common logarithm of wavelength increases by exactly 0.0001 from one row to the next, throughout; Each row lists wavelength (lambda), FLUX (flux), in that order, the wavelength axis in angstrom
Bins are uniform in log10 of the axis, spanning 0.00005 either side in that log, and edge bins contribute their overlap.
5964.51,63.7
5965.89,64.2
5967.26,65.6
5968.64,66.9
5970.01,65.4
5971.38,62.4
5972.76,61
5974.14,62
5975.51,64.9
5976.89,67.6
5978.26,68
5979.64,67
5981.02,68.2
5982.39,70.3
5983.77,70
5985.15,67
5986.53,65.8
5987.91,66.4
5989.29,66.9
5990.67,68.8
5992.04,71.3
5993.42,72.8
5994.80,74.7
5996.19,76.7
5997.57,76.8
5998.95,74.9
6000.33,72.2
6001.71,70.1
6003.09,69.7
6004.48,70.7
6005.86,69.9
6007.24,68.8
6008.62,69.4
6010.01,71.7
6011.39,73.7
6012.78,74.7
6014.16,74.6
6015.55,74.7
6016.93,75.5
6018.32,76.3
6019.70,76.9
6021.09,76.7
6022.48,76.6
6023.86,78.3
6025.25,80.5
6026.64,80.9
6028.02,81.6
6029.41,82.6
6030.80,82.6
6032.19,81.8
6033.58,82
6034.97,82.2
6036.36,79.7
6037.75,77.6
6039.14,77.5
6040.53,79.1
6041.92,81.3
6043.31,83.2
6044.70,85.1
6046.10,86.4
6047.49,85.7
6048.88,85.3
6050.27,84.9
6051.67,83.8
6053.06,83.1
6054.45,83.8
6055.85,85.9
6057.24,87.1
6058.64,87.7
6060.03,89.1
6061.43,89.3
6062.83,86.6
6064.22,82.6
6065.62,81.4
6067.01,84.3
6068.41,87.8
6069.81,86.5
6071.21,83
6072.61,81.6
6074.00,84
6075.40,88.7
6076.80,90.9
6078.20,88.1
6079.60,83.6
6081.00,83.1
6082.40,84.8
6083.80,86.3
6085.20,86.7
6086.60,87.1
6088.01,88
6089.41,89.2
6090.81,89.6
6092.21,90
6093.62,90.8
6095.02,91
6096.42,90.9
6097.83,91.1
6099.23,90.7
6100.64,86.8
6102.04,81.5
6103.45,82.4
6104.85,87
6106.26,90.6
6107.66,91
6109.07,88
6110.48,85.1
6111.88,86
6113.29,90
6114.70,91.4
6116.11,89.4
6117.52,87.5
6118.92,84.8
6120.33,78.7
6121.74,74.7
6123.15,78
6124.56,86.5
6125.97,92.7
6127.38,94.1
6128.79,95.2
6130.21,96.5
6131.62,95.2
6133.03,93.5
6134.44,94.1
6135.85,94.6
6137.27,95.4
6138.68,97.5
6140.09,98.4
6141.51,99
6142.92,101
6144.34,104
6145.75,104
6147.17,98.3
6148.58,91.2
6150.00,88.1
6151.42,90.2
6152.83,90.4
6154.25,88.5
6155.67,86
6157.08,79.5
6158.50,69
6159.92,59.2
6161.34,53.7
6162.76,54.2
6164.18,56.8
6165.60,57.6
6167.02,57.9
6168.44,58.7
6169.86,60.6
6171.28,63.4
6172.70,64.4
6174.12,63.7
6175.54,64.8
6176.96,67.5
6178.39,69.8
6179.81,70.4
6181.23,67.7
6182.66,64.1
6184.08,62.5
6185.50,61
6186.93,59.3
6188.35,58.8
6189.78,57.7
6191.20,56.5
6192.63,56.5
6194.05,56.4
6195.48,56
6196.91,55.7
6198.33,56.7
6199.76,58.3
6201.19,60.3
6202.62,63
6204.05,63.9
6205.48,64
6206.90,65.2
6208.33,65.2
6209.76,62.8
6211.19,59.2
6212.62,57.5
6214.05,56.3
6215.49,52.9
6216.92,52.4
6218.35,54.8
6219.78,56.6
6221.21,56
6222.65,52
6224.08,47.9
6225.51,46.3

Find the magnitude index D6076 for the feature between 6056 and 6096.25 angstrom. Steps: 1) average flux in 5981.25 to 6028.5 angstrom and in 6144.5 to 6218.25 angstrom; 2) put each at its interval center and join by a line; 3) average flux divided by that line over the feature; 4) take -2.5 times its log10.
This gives -0.23 mag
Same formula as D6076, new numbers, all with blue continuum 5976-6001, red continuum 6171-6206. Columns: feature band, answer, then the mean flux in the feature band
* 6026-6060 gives -0.22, 83.1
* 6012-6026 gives -0.11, 76.5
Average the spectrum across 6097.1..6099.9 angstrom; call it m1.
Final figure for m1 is 90.8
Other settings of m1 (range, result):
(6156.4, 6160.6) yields 69.2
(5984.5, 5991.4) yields 67.1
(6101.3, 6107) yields 85.5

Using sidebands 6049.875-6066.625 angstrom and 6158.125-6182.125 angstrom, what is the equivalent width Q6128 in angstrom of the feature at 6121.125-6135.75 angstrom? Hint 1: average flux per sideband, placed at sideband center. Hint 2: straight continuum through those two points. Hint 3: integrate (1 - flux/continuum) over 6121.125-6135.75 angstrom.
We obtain -4.0 angstrom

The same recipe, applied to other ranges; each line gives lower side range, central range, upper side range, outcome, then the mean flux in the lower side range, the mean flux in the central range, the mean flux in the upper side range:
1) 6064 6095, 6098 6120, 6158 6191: -2.4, 86.4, 87.4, 61.7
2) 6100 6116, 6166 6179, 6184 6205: 0.5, 87.3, 63.2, 58.8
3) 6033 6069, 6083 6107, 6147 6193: -3.1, 83.9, 88.2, 67.8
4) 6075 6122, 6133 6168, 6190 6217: -4.7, 87.3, 83.7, 59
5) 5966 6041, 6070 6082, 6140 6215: -2.4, 72.7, 85.4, 68.6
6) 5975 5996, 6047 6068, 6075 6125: -1.4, 68.9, 85.4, 86.9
